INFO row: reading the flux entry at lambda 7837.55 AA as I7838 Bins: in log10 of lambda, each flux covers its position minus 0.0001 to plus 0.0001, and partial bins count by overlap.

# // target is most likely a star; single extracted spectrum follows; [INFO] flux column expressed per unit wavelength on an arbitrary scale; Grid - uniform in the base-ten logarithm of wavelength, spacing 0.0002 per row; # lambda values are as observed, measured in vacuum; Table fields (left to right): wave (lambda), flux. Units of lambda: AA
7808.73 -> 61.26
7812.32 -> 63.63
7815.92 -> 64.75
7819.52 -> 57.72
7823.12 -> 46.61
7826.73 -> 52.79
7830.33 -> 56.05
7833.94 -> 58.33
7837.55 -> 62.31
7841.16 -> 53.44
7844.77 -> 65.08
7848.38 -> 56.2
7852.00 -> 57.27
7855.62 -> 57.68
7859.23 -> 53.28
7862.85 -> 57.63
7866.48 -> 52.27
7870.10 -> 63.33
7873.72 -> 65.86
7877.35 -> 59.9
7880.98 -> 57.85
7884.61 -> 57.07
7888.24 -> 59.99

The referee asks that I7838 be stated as 62.31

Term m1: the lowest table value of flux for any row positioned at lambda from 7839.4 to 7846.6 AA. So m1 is 53.44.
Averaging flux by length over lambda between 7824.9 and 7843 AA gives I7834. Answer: 56.6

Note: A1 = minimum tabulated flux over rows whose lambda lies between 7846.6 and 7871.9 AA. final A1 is 52.27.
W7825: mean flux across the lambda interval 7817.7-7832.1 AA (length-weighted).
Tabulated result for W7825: 53.3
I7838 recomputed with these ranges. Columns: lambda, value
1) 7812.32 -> 63.63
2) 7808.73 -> 61.26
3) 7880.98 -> 57.85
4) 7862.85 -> 57.63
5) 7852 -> 57.27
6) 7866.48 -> 52.27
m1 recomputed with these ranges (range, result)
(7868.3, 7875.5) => 63.33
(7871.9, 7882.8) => 57.85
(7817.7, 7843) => 46.61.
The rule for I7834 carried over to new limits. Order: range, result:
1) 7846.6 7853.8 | 56.7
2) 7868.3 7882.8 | 61.7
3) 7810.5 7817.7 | 64.2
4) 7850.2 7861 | 56.1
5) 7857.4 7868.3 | 54.4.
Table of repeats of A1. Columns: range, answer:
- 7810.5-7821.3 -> 57.72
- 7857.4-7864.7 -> 53.28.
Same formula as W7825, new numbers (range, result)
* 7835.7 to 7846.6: 60.3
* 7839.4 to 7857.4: 57.9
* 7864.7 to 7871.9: 57.8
